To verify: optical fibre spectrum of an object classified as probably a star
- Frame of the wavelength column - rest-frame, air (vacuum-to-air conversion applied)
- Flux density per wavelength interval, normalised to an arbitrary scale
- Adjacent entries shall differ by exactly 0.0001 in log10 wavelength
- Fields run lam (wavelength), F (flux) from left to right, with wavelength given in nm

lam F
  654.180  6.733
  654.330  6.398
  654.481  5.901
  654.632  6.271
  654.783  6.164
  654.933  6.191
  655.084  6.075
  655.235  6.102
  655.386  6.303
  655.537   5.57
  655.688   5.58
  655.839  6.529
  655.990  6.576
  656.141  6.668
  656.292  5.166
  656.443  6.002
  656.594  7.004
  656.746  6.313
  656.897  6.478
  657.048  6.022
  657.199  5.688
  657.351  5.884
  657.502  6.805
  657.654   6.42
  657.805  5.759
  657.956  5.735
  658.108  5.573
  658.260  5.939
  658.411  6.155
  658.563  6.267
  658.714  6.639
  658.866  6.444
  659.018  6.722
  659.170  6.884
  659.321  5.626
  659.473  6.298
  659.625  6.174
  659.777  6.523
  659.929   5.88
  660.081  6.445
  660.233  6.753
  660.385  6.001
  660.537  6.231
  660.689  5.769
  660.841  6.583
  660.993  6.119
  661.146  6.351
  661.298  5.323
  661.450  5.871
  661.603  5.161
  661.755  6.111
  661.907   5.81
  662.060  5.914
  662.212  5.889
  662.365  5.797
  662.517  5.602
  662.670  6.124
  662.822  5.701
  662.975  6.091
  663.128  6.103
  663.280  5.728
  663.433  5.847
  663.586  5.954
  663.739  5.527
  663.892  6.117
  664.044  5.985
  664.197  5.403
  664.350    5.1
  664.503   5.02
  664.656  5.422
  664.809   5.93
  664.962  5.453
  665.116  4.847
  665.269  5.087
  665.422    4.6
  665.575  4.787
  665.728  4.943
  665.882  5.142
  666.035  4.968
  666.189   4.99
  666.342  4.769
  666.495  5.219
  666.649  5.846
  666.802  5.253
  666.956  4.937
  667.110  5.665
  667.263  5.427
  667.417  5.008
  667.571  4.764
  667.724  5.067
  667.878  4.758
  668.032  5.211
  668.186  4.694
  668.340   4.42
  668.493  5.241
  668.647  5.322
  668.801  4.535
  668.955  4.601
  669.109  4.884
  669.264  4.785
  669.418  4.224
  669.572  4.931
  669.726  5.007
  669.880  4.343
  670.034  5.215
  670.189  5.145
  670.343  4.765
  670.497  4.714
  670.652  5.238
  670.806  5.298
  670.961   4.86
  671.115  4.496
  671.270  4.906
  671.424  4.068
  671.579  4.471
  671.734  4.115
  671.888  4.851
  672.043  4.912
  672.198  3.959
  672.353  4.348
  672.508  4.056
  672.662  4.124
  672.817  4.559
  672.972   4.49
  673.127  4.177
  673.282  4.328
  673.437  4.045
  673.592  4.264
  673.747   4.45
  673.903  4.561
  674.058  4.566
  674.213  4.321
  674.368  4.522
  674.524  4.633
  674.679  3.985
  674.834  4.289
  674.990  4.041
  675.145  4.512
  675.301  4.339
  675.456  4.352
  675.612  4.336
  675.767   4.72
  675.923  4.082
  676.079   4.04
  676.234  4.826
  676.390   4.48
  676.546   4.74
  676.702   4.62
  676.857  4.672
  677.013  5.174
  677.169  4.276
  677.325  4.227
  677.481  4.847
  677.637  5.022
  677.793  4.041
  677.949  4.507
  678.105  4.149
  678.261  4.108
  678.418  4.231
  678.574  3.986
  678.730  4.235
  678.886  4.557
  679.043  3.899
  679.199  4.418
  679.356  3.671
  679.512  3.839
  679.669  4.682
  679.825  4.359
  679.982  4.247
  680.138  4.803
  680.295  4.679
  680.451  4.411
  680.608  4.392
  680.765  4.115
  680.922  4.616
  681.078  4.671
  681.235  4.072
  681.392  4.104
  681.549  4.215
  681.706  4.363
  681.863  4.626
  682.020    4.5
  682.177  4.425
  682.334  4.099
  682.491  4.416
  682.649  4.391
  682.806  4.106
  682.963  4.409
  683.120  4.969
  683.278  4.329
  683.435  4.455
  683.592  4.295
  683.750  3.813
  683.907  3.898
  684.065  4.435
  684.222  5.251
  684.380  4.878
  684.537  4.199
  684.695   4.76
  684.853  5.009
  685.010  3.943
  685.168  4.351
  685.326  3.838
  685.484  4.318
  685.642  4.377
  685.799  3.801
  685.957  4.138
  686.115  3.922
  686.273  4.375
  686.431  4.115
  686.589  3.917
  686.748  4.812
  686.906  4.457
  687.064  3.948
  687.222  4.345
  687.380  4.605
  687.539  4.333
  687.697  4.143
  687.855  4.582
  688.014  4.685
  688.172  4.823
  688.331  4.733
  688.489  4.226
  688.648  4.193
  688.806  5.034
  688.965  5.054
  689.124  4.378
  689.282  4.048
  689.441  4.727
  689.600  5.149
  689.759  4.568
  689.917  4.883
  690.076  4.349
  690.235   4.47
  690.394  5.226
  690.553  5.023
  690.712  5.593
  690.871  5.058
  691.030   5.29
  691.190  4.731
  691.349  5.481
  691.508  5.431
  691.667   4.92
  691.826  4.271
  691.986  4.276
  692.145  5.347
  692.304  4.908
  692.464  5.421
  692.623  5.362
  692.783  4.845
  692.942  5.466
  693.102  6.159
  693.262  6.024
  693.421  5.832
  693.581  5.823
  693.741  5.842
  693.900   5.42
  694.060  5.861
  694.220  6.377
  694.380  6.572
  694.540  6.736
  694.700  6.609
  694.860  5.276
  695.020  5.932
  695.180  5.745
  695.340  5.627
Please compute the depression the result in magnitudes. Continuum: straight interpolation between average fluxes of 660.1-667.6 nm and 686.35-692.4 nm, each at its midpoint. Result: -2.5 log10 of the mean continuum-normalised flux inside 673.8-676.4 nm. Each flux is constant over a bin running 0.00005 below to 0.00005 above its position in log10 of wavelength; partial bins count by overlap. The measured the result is 0.18 mag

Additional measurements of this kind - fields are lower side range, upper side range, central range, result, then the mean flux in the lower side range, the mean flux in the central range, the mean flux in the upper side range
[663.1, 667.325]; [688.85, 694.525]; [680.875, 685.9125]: 0.20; 5.35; 4.37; 5.22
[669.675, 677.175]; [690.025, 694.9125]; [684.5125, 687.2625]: 0.20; 4.52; 4.26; 5.43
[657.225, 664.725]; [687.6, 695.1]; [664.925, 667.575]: 0.15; 5.99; 5.1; 5.17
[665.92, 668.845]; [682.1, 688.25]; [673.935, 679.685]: 0.08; 5.07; 4.37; 4.36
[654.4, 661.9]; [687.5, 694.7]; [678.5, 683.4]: 0.24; 6.14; 4.34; 5.13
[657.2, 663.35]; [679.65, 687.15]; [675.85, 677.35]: 0.08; 6.08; 4.53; 4.36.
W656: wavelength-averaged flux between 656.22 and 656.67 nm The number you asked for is 6.06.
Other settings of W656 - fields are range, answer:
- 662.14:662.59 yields 5.76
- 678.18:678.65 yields 4.11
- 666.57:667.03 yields 5.34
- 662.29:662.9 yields 5.81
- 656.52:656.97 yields 6.59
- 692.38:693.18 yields 5.44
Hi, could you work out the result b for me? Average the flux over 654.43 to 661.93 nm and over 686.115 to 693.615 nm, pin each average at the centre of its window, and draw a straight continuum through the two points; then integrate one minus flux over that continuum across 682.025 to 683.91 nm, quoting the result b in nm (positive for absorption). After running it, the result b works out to 0.290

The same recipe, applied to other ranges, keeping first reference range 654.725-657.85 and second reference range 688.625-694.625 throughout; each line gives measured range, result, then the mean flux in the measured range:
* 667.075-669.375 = 0.36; 4.94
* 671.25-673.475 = 0.54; 4.35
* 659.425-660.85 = -0.04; 6.25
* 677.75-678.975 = 0.30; 4.23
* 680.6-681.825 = 0.26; 4.32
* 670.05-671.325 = 0.18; 4.94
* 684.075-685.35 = 0.20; 4.55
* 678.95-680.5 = 0.35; 4.3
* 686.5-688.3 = 0.31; 4.43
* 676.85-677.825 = 0.17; 4.63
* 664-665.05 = 0.09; 5.45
